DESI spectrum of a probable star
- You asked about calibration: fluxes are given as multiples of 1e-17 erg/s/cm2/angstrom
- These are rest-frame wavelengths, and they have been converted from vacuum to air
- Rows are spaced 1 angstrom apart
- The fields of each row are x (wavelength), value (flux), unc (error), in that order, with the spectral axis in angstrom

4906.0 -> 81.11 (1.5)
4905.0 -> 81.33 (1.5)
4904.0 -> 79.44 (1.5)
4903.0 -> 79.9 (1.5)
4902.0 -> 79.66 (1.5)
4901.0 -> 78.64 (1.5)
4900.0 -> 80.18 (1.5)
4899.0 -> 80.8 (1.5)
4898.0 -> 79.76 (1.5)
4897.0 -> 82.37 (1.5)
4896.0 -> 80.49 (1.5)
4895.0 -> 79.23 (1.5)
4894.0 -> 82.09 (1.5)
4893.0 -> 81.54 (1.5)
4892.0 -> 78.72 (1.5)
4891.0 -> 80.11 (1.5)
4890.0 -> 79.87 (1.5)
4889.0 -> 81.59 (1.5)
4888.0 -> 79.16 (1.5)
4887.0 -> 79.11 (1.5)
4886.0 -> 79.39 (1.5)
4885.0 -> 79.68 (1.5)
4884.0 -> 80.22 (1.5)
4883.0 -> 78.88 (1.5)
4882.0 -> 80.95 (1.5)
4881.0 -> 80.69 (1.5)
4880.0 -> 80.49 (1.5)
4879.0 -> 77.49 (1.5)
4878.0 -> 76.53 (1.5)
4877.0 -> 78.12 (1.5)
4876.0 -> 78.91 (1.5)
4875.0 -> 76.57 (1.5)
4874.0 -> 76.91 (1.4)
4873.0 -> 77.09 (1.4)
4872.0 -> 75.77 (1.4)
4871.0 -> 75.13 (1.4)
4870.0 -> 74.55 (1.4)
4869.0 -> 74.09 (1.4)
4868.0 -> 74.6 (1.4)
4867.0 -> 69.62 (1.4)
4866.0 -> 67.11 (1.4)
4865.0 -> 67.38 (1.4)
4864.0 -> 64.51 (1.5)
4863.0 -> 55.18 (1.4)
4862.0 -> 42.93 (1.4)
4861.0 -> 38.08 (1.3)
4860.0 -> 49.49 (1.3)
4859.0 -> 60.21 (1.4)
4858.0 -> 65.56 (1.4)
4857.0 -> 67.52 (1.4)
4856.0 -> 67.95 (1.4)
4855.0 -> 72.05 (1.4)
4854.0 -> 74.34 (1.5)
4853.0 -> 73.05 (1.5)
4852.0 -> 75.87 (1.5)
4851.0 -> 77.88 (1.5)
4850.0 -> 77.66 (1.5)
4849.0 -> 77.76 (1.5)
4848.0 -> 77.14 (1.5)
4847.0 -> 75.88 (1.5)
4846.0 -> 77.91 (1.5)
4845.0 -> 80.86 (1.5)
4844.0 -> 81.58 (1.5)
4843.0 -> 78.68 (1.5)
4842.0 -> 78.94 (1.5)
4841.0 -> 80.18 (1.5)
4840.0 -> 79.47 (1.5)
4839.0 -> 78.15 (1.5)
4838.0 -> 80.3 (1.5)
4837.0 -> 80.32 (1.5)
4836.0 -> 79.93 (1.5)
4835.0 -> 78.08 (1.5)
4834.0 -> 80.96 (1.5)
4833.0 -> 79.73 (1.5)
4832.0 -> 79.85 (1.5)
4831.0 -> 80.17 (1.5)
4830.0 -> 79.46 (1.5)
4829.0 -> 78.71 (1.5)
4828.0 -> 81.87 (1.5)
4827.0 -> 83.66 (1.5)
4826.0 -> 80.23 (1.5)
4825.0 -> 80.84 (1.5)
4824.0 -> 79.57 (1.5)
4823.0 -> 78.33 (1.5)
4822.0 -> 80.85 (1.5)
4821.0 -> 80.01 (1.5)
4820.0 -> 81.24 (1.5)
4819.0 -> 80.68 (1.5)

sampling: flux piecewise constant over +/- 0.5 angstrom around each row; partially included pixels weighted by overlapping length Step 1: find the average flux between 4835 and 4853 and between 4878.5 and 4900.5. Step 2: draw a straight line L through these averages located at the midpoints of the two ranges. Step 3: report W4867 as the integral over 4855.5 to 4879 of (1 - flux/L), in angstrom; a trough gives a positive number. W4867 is 3.4 angstrom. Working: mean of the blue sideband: 78.6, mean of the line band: 67.8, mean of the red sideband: 80.1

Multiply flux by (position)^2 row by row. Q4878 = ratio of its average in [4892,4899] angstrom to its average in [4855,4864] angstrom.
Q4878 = 1.4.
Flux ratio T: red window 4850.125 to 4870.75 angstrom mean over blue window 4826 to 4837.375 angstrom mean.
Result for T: 0.82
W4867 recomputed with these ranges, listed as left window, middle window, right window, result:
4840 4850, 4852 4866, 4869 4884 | 2.9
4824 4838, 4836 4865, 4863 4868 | 0.7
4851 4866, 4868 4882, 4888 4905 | -1.3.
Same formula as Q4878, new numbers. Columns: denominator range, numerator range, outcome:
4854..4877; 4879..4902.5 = 1.20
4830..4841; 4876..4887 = 1.01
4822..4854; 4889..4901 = 1.04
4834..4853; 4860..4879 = 0.88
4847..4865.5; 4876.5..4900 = 1.23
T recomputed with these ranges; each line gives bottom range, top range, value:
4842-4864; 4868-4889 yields 1.13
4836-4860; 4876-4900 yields 1.06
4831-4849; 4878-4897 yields 1.01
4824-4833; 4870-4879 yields 0.95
